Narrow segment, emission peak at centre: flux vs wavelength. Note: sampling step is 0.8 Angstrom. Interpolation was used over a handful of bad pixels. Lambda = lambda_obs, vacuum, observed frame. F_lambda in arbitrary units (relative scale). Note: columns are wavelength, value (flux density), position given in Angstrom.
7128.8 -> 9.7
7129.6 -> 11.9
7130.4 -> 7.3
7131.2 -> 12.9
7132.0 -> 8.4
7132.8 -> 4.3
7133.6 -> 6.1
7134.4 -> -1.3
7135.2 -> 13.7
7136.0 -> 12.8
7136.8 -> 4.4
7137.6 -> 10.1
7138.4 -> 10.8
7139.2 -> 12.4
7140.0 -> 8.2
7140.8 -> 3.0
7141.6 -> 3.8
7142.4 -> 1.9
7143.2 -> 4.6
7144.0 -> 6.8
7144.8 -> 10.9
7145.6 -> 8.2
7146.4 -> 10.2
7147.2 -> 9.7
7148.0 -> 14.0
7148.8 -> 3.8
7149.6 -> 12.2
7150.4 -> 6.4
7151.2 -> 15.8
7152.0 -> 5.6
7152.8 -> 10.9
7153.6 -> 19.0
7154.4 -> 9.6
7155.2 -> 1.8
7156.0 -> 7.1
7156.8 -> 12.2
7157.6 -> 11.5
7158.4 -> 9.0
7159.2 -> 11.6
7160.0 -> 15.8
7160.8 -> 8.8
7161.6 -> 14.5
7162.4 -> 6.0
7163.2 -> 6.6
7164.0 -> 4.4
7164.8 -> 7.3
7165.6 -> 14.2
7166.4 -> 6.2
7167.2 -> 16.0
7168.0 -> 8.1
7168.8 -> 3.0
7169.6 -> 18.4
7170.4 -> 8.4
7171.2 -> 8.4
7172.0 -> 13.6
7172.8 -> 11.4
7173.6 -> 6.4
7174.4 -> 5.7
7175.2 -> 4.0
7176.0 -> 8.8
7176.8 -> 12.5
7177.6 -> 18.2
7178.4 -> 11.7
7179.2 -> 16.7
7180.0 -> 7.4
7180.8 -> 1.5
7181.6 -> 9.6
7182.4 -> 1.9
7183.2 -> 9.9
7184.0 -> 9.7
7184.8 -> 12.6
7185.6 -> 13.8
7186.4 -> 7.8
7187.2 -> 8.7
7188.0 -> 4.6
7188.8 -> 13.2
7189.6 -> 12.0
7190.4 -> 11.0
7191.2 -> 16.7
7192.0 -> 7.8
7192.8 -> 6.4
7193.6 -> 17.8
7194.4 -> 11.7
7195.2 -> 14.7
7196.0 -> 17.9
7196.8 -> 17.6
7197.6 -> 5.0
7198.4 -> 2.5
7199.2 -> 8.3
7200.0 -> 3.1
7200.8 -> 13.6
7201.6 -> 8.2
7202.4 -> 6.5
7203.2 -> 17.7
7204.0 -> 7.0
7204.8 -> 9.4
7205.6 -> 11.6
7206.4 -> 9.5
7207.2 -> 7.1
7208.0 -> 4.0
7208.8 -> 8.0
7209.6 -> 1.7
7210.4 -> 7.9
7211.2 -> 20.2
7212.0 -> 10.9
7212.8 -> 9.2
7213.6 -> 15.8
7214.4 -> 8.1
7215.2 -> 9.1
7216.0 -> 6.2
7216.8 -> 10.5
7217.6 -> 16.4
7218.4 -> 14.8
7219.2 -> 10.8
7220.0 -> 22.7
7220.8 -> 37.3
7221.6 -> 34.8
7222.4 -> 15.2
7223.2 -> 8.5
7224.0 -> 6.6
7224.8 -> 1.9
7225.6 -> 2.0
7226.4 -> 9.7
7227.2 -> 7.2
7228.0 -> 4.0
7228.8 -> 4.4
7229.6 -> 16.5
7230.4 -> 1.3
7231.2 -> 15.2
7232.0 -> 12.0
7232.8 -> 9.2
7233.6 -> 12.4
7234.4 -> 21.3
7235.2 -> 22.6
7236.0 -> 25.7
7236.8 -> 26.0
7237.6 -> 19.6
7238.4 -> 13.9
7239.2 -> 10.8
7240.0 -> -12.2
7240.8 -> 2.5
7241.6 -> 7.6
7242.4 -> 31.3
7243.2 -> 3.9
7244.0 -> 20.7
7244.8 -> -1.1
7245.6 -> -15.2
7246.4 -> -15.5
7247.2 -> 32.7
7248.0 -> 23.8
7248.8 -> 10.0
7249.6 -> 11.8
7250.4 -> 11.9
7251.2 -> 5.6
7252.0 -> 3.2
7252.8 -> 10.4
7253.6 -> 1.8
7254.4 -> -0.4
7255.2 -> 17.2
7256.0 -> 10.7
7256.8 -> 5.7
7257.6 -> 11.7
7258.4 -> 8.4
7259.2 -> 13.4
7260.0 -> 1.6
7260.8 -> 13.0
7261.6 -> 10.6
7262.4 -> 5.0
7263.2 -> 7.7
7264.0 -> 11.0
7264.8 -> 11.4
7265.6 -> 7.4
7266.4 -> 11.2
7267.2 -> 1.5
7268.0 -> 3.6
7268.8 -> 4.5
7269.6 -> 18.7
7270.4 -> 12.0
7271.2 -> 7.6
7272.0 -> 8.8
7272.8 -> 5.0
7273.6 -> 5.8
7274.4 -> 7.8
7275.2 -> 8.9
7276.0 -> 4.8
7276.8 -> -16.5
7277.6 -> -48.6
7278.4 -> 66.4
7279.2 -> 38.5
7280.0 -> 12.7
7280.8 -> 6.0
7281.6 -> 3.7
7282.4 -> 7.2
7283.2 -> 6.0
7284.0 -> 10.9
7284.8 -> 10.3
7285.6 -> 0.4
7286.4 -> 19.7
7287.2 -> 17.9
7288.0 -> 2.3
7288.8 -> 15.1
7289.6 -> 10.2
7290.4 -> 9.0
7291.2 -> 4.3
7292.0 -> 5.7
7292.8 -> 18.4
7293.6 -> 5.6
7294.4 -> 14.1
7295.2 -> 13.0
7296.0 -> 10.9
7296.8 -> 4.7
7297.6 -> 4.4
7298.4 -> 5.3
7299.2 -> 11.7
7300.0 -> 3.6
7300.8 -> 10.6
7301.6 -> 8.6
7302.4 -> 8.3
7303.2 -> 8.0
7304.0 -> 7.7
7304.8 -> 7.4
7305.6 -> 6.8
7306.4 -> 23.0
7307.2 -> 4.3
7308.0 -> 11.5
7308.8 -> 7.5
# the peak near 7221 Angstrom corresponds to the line [S II]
